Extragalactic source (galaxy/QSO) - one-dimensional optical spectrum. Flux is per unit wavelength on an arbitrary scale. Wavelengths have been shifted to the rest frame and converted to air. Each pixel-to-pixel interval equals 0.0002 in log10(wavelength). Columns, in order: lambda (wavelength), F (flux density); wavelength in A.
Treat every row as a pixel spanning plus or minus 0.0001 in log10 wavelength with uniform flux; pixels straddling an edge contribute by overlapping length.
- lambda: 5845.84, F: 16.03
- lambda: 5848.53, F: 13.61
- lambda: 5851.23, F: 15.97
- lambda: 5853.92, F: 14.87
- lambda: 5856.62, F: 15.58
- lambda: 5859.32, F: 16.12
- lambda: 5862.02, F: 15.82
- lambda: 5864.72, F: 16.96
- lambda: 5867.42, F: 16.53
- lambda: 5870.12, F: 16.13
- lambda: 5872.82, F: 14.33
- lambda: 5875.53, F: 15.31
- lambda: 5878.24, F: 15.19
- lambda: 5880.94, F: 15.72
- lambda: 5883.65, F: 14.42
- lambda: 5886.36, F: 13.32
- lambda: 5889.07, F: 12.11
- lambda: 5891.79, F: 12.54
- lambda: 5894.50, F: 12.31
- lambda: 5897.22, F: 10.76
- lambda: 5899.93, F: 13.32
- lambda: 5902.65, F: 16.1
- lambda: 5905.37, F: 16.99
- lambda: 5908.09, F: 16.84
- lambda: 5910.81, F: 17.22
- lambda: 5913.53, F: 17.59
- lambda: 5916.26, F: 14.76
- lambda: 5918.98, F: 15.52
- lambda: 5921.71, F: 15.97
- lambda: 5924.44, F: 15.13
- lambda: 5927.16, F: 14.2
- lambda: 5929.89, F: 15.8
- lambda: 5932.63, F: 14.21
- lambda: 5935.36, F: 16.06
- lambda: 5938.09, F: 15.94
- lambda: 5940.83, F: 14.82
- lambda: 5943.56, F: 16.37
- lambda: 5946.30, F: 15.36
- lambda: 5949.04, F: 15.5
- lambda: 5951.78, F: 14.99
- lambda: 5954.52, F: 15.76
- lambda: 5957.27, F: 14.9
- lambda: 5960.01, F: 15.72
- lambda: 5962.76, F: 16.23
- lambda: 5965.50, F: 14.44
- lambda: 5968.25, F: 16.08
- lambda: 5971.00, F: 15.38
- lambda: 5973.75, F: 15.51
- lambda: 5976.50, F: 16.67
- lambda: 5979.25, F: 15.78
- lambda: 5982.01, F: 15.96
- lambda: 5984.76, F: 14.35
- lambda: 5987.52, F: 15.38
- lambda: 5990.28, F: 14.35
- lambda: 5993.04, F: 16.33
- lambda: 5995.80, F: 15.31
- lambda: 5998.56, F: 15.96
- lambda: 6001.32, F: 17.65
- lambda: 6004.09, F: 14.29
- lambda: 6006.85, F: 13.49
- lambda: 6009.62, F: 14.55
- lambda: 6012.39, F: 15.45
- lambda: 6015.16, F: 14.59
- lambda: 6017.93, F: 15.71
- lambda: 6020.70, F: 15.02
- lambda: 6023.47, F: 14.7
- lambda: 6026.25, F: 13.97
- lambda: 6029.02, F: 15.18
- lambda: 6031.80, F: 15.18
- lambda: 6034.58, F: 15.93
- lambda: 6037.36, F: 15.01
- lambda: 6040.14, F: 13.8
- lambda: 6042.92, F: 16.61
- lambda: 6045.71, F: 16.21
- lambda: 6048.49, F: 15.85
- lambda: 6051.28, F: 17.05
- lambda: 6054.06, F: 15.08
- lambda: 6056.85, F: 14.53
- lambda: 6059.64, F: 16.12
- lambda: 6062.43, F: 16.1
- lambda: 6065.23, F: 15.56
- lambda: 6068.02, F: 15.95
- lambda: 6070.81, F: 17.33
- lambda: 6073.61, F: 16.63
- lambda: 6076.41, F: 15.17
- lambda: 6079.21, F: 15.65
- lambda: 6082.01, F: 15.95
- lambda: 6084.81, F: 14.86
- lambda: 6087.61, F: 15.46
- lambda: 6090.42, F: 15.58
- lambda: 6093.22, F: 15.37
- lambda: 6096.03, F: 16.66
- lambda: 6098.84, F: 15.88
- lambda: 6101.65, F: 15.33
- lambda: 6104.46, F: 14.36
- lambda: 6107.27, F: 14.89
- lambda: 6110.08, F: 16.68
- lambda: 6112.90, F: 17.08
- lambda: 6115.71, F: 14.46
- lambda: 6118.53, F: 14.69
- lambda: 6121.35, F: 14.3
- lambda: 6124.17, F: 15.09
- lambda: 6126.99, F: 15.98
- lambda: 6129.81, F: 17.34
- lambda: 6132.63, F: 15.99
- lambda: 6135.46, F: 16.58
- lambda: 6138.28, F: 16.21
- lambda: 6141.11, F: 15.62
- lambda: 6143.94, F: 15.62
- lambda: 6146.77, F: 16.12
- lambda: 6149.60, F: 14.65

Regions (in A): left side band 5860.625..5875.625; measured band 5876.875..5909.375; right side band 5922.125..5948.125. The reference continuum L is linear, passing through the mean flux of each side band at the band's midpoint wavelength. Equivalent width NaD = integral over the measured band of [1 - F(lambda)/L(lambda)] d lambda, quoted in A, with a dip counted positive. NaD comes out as 3.2 A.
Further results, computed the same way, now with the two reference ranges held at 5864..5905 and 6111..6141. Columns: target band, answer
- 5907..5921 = -1.8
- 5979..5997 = -0.4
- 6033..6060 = -0.5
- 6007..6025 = 0.3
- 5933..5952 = -1.1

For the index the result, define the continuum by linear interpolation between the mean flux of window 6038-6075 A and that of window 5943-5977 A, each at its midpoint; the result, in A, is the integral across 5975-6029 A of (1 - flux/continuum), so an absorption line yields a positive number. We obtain 1.6 A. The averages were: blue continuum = 15.6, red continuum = 15.9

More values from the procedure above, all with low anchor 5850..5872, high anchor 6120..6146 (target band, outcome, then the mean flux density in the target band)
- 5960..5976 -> 0.3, 15.6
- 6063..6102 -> 0.1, 15.8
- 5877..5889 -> 1.2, 14.4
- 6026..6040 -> 0.8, 15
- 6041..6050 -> -0.1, 16.1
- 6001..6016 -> 1.0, 14.8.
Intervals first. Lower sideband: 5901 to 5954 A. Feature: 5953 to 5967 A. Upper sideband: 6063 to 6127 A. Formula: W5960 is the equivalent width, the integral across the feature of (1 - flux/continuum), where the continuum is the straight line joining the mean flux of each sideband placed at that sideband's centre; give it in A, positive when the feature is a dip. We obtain 0.27 A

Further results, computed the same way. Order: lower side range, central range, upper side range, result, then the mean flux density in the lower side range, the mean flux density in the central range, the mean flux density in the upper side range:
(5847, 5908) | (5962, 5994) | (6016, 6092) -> -0.6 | 14.8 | 15.5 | 15.6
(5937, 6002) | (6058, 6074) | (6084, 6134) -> -0.7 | 15.6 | 16.2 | 15.6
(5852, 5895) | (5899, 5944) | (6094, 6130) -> -2.0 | 14.9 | 15.7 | 15.5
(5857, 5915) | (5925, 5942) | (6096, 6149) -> 0.0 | 15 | 15.2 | 15.7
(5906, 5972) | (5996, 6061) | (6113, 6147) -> 1.5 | 15.6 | 15.3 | 15.7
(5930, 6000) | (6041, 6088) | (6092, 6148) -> -0.7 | 15.5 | 15.9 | 15.7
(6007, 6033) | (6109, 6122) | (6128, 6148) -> 0.4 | 14.9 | 15.5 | 16.2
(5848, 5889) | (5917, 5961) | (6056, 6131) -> 0.0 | 15.3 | 15.4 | 15.7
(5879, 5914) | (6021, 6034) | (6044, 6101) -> 0.5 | 14.5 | 14.9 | 15.8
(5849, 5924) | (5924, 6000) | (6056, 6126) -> -0.8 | 15.1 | 15.5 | 15.6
